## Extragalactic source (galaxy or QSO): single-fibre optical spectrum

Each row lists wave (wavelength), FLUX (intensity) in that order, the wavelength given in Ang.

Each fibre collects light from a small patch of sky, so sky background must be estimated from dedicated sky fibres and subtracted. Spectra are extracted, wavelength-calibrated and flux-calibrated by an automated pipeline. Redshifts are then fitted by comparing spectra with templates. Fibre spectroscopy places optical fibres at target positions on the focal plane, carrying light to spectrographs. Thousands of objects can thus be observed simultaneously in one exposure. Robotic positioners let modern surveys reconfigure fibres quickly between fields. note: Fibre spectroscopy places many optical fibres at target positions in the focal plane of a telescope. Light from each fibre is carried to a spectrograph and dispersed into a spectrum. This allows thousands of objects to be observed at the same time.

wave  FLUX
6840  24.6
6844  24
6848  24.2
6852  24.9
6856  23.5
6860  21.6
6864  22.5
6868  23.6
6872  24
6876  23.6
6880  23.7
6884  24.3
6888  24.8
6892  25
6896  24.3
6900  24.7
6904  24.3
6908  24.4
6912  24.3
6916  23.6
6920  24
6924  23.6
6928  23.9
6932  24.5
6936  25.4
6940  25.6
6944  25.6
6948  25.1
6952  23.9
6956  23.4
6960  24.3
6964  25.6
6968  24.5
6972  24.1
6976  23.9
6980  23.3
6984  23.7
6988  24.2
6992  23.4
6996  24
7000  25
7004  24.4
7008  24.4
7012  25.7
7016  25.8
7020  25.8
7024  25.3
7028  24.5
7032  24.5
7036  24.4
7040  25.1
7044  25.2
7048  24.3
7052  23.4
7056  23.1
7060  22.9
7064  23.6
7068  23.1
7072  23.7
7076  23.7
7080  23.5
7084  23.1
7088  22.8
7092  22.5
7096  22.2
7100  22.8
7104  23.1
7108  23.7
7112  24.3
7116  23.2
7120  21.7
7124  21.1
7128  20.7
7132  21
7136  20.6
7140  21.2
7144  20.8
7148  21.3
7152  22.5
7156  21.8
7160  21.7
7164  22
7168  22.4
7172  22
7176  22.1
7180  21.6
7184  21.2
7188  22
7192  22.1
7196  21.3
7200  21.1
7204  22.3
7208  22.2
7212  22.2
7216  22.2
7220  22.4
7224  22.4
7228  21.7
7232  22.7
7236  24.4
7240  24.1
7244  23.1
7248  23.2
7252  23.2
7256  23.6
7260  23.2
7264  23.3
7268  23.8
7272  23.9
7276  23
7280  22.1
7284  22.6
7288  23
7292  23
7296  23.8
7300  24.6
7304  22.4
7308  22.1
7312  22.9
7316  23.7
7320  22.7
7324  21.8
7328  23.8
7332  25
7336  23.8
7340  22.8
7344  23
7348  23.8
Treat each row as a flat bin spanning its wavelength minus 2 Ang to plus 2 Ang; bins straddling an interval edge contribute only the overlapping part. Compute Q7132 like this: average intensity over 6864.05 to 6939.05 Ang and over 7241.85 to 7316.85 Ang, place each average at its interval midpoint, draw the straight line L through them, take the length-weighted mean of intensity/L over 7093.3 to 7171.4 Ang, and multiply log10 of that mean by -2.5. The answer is 0.07 mag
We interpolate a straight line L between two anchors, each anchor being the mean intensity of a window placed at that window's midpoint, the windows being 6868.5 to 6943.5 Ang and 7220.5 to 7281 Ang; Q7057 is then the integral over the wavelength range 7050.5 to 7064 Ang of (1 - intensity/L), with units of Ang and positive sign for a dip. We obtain 0.4 Ang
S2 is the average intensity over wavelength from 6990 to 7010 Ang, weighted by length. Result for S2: 24.2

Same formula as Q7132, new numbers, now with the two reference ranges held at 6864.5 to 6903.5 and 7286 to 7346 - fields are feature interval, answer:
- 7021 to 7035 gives -0.04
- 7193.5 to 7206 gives 0.09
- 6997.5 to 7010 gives -0.03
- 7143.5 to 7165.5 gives 0.09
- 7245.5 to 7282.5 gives 0.00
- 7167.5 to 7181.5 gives 0.07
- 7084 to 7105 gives 0.05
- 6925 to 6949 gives -0.04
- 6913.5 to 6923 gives 0.01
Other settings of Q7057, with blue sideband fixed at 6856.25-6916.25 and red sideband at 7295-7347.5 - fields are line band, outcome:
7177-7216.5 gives 2.8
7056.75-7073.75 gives 0.2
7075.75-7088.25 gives 0.2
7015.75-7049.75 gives -1.8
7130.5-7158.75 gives 2.6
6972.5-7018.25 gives -1.1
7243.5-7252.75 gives 0.1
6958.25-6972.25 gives -0.5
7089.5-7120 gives 0.7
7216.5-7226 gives 0.4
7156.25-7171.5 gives 1.0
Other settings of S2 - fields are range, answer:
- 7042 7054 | 24.3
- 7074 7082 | 23.6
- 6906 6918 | 24.1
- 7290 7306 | 23.5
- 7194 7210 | 21.7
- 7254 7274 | 23.6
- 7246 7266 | 23.3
